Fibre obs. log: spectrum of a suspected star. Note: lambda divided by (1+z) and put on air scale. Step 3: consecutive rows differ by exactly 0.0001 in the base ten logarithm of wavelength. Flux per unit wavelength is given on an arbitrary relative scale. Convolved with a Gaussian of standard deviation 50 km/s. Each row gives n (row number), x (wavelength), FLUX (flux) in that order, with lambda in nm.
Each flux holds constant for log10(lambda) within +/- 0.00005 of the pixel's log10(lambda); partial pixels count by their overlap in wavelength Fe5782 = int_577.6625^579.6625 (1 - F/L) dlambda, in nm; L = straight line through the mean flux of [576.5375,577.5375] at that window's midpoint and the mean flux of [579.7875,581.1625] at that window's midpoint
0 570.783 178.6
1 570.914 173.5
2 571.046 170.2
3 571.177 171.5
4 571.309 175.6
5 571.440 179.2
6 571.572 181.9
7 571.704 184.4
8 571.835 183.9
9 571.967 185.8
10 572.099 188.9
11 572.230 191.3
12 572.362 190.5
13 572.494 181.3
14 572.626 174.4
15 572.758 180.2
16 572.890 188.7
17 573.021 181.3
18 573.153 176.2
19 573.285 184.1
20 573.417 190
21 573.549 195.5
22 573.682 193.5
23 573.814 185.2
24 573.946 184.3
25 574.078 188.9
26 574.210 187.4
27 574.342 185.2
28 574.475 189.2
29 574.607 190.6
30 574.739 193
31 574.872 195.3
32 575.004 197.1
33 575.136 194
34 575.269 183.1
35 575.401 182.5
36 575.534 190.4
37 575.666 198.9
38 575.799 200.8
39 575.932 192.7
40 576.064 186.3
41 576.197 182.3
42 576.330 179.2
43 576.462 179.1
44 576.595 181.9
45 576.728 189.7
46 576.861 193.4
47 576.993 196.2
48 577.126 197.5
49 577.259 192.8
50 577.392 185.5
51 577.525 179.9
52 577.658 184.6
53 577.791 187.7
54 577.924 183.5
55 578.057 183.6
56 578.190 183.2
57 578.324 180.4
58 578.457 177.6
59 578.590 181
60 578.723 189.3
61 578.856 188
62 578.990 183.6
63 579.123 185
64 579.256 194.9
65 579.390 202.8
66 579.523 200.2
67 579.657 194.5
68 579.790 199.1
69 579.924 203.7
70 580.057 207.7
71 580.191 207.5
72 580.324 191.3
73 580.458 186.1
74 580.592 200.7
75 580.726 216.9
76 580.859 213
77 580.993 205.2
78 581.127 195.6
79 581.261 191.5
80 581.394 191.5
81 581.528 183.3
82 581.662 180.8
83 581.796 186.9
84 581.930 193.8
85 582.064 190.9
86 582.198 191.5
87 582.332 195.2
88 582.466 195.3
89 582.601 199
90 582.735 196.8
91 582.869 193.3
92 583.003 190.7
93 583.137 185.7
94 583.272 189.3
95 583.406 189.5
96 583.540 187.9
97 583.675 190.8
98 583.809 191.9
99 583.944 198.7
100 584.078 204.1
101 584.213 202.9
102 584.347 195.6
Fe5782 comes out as 0.09 nm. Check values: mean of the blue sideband 190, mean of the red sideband 203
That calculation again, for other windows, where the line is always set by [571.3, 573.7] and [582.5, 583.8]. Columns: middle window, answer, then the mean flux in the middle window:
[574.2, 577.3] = -0.05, 190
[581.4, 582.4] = 0.01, 189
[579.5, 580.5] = -0.05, 199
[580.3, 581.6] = -0.05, 198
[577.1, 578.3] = 0.01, 186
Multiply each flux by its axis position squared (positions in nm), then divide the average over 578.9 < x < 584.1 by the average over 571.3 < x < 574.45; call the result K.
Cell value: 1.1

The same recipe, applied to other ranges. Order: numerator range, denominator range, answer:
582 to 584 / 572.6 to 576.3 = 1.05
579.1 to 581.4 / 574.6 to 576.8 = 1.07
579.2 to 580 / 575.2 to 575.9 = 1.06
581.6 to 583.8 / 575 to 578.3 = 1.04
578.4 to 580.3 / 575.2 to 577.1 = 1.04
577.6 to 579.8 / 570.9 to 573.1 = 1.06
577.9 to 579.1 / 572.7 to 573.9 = 1.00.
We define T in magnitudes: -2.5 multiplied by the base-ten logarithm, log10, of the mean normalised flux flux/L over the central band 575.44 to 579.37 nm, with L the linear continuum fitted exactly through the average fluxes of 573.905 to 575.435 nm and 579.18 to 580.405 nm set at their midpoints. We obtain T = 0.04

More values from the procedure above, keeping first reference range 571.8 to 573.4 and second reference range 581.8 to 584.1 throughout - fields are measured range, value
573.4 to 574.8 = -0.02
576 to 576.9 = 0.02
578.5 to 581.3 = -0.04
